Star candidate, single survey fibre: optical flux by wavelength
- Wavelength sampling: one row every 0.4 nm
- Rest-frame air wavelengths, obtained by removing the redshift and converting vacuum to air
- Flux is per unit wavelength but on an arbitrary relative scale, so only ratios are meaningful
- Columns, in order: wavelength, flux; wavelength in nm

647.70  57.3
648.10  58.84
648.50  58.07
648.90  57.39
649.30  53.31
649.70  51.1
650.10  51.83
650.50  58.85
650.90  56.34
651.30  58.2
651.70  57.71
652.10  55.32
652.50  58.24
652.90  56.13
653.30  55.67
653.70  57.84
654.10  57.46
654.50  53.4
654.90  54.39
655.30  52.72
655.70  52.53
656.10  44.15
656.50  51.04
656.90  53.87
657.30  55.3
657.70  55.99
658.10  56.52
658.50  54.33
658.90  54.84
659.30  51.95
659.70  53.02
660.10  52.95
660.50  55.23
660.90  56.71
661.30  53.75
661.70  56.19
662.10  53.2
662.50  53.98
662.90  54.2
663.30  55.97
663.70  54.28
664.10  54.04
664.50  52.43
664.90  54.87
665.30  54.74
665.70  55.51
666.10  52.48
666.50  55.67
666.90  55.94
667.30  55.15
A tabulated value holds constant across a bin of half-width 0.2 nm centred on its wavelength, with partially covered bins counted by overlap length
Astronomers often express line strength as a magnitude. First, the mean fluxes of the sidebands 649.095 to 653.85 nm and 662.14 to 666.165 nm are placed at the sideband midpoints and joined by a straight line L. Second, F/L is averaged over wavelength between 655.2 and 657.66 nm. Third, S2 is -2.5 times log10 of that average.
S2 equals 0.07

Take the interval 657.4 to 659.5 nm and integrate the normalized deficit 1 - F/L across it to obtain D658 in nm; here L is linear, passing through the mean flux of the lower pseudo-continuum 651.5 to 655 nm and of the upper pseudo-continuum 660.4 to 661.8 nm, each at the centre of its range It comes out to 0.04 nm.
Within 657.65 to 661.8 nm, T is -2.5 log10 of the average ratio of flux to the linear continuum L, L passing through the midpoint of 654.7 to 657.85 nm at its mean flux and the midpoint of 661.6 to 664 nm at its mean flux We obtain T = -0.02 mag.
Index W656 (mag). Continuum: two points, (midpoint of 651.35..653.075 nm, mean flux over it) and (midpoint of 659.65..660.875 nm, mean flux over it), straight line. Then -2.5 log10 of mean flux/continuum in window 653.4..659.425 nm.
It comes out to 0.03 mag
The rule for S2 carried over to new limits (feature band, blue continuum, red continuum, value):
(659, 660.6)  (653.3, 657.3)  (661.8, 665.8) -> 0.012 mag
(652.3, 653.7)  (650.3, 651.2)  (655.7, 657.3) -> -0.037 mag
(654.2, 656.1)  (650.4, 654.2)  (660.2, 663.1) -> 0.077 mag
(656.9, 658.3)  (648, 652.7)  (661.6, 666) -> -0.008 mag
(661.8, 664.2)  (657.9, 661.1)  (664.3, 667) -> 0.002 mag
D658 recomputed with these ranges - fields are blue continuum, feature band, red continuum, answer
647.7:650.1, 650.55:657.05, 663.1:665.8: 0.051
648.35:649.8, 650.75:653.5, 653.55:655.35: -0.079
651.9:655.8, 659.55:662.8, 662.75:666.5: 0.018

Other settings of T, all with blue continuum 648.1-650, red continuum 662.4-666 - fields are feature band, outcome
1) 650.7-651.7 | -0.044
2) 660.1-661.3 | -0.010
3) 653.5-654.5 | -0.036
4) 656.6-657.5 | 0.012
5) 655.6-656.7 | 0.123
